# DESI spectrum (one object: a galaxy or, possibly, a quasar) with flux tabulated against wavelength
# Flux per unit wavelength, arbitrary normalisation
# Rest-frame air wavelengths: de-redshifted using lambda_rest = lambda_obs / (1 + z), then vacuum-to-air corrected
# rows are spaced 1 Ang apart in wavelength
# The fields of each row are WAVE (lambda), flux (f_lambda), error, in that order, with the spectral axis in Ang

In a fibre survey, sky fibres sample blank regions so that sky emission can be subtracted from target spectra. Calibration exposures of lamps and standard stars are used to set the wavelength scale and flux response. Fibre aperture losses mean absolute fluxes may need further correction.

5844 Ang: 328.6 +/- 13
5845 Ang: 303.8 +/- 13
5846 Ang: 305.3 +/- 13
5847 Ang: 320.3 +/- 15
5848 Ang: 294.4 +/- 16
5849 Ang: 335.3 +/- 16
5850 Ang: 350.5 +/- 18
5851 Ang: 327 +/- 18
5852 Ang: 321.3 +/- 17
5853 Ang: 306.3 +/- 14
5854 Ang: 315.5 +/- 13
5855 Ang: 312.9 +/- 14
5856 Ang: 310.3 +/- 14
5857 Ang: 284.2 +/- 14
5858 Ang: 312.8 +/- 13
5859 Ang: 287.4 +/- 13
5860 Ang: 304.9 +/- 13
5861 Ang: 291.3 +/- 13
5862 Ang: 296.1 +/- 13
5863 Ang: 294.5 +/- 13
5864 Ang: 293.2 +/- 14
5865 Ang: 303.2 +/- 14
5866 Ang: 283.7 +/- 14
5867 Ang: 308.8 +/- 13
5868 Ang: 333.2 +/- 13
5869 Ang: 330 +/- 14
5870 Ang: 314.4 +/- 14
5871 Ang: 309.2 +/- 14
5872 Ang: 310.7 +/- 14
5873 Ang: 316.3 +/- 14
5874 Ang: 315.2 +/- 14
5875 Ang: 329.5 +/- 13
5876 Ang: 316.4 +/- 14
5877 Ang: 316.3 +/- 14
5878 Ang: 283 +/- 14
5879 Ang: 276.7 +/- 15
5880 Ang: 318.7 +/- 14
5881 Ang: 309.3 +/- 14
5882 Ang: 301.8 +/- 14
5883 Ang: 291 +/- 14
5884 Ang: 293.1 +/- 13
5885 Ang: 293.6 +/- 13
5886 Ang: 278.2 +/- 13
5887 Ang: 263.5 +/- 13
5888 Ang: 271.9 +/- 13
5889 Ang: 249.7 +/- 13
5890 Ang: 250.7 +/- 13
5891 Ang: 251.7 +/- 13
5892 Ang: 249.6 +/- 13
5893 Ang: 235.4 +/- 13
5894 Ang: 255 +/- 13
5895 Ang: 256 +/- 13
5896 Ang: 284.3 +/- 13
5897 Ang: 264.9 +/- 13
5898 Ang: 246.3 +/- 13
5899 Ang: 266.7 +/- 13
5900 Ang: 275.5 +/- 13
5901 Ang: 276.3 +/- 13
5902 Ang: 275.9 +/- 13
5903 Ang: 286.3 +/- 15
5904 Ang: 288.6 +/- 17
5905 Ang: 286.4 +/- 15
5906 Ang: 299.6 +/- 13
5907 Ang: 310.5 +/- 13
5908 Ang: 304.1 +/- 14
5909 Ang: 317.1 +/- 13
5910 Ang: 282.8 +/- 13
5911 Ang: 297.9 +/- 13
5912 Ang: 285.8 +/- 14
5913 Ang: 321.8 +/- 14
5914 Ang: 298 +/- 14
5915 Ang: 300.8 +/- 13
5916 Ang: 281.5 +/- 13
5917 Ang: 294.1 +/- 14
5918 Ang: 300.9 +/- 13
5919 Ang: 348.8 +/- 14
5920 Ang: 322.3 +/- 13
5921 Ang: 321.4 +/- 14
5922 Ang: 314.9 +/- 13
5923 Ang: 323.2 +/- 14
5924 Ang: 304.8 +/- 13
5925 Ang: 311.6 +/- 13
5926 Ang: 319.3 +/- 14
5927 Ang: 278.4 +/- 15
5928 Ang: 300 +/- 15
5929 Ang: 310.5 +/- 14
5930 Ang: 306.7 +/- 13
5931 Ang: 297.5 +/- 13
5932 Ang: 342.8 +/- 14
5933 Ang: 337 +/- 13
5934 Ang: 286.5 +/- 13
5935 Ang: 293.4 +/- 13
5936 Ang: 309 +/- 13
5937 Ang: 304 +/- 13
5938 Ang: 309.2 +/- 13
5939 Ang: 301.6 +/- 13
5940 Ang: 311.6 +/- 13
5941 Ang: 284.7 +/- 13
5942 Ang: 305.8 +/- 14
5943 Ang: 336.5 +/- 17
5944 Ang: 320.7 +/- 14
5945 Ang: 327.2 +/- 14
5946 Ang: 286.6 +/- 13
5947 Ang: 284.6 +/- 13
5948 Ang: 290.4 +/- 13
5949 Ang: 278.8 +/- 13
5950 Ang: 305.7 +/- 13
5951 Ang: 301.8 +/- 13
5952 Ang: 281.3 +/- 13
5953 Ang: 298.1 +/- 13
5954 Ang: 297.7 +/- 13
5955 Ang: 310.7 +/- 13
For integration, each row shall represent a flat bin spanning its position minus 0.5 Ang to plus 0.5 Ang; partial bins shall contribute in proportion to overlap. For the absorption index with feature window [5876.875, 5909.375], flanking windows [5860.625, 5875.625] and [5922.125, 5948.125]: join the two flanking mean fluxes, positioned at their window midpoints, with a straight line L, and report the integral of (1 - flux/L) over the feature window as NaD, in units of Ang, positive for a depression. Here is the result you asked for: 3.1 Ang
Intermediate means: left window 309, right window 307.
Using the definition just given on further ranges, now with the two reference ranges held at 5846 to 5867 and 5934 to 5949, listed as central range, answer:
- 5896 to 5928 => 0.8 Ang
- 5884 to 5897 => 1.8 Ang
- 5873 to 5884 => 0.0 Ang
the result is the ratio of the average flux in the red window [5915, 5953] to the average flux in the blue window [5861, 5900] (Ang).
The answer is 1.1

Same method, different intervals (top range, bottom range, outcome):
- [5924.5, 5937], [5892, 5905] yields 1.15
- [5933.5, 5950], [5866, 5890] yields 1.01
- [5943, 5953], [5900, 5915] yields 1.02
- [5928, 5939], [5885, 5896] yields 1.19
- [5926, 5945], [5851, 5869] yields 1.01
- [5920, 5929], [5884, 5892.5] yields 1.17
